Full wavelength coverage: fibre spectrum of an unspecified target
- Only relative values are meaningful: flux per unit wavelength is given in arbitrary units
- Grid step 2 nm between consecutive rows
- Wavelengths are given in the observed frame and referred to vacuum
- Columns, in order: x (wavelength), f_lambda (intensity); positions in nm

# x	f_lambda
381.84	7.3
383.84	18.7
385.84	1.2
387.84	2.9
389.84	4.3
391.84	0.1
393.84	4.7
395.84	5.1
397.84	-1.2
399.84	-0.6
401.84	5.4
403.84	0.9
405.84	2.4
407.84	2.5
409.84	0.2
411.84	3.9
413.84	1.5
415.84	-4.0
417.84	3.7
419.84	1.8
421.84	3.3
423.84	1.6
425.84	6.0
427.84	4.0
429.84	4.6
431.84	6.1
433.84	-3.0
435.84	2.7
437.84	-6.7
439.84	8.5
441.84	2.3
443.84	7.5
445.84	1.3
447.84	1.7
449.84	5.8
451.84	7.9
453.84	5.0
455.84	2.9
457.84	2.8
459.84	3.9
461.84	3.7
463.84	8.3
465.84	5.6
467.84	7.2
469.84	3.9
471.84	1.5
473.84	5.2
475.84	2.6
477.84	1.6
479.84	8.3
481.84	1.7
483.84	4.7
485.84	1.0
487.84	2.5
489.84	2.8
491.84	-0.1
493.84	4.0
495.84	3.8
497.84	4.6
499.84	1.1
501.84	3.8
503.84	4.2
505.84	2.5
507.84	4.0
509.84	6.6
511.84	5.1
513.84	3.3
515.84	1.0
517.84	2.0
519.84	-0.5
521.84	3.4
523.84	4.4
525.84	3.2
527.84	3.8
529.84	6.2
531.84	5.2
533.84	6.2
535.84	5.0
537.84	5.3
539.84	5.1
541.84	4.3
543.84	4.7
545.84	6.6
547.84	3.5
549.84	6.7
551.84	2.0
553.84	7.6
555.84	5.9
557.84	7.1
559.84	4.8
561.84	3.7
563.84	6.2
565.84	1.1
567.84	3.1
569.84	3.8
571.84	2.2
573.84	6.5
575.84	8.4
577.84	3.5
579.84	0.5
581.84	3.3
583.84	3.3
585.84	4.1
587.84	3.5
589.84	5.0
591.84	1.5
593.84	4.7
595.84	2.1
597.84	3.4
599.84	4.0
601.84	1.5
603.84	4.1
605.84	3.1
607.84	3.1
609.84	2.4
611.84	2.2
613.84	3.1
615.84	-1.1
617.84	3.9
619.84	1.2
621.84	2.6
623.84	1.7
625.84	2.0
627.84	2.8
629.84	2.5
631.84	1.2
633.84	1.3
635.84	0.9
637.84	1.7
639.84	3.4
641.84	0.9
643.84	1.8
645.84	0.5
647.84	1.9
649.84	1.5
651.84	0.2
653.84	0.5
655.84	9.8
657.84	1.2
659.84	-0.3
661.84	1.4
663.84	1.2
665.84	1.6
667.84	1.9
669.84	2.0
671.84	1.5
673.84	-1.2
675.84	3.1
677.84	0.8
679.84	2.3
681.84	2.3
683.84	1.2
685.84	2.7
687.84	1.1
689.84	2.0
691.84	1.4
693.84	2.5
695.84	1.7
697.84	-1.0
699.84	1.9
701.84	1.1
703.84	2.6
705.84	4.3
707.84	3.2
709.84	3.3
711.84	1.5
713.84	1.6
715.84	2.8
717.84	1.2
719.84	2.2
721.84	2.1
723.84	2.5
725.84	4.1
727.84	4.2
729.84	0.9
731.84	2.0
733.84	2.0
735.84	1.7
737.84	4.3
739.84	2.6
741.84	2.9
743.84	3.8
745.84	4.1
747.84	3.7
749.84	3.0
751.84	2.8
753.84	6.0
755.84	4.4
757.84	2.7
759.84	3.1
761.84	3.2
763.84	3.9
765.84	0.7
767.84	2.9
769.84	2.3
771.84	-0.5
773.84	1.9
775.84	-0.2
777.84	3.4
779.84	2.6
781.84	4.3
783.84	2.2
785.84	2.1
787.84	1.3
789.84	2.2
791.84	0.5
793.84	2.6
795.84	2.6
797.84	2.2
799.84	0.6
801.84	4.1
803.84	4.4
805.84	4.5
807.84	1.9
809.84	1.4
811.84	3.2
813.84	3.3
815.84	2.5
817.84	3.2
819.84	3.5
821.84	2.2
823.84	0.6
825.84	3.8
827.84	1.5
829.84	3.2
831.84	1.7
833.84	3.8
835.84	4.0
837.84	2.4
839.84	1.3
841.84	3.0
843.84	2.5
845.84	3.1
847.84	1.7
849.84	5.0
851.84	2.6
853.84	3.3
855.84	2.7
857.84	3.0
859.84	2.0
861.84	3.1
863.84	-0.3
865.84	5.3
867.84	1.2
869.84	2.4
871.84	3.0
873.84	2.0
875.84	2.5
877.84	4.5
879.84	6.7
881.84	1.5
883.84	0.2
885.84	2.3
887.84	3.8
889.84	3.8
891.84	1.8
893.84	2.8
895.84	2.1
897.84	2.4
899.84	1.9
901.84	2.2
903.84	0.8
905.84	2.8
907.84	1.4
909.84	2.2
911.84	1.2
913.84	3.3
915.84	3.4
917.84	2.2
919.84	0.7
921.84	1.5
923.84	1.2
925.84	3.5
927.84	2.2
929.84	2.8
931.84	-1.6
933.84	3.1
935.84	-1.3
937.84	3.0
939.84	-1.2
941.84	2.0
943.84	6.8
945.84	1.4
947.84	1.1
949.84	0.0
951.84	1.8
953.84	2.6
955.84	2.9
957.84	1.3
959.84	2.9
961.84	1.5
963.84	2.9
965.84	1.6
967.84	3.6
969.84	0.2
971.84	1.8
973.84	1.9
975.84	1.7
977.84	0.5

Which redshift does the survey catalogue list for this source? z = 0.758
